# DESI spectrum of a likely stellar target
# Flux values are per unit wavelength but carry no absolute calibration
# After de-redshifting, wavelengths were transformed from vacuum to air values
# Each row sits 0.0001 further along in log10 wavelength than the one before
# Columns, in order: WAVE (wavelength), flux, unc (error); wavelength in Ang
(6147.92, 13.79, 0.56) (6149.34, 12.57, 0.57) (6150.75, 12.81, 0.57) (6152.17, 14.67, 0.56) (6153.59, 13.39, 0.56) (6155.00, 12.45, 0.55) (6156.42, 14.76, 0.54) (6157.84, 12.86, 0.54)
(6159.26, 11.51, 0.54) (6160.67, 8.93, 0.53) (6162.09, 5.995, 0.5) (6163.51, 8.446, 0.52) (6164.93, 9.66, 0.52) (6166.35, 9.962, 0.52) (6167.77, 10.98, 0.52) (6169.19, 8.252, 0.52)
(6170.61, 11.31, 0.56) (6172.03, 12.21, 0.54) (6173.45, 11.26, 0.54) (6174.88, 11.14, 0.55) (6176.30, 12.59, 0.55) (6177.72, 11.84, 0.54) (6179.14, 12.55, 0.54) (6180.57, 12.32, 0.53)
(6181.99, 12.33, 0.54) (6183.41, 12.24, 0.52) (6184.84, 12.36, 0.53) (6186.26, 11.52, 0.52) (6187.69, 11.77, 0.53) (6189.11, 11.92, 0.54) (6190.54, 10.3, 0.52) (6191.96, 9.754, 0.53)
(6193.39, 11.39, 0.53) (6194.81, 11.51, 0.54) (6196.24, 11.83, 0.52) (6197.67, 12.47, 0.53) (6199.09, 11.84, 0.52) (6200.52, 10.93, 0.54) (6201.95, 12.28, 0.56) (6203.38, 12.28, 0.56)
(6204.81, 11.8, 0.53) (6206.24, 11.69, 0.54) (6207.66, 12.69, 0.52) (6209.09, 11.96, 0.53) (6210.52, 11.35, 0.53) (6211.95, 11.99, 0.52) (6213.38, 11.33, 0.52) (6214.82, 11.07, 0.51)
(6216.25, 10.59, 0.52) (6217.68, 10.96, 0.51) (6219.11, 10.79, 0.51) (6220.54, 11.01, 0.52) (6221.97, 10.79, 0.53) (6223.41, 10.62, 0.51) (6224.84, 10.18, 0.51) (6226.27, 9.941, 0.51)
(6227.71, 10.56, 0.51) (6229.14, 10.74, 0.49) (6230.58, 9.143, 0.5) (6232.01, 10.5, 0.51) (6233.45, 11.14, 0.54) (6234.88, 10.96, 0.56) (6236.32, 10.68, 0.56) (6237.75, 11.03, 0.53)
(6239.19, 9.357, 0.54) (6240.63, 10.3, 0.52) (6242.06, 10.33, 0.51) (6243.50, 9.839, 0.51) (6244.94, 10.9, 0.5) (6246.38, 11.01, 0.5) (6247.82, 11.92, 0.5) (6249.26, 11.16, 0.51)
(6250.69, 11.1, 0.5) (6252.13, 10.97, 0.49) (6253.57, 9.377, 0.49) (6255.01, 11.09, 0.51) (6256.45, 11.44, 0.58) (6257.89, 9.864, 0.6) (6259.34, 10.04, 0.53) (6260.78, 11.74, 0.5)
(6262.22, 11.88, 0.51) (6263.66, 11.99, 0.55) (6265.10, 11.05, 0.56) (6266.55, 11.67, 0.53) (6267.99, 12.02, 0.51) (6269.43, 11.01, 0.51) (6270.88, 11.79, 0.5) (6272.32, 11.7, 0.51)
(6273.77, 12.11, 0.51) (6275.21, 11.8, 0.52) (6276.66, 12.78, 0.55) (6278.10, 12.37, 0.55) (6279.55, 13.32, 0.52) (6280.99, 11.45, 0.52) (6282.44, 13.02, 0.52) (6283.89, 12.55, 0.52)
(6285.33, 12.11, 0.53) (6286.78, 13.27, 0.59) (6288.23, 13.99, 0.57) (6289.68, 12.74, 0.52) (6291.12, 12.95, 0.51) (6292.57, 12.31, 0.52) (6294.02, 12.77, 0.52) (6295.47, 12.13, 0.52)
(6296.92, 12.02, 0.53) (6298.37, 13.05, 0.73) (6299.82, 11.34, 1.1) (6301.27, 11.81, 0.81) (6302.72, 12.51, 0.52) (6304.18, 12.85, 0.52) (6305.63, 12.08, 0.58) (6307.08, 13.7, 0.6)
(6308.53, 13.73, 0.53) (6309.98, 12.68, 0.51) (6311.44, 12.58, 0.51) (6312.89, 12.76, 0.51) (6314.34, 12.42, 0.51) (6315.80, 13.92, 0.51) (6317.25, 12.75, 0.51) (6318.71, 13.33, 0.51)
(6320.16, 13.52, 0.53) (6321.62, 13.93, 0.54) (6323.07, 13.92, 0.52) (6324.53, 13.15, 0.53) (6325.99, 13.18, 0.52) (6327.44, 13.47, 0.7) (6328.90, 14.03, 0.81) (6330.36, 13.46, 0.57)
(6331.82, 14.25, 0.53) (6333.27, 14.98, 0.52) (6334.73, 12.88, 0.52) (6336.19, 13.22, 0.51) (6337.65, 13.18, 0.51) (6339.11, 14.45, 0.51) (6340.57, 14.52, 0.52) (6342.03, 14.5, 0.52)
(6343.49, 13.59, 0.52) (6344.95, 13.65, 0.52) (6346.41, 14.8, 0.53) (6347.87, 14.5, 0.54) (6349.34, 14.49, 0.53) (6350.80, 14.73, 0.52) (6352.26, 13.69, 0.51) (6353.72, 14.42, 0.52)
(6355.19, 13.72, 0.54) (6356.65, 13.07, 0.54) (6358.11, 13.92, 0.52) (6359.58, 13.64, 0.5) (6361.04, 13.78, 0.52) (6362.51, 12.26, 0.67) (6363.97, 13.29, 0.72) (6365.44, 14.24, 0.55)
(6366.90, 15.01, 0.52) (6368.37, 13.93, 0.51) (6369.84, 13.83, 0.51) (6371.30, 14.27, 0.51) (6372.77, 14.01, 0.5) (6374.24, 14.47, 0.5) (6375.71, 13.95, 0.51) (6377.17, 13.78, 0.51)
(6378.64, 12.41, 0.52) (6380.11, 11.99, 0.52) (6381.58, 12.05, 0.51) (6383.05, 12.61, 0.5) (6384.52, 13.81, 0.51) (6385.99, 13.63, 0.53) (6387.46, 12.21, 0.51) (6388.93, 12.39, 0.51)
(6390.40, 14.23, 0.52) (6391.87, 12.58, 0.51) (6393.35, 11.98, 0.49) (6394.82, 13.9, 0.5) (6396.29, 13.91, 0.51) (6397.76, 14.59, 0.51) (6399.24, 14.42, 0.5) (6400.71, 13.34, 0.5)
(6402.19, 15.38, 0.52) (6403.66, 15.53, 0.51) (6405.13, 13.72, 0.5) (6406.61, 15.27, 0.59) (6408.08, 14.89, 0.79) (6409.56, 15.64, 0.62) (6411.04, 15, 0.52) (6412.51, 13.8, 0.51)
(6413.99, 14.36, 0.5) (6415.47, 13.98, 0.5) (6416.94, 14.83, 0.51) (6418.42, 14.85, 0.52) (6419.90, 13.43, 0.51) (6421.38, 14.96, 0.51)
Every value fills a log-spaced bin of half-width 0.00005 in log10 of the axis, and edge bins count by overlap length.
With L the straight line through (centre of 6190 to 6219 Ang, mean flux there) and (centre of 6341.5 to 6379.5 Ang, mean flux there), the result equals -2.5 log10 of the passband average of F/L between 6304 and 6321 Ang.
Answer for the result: 0.011 mag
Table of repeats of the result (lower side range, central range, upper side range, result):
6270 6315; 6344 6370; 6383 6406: -0.05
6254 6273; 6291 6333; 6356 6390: -0.07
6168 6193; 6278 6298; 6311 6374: 0.03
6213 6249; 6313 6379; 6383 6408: -0.08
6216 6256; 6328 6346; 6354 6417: -0.09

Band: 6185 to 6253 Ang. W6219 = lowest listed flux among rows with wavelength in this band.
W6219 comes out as 9.143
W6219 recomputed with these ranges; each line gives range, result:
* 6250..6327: 9.377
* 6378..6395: 11.98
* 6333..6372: 12.26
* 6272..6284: 11.45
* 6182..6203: 9.754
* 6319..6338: 12.88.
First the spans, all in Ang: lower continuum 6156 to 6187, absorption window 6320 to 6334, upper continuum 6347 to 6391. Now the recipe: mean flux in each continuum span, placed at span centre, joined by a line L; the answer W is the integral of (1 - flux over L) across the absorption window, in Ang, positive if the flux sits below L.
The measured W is -0.8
